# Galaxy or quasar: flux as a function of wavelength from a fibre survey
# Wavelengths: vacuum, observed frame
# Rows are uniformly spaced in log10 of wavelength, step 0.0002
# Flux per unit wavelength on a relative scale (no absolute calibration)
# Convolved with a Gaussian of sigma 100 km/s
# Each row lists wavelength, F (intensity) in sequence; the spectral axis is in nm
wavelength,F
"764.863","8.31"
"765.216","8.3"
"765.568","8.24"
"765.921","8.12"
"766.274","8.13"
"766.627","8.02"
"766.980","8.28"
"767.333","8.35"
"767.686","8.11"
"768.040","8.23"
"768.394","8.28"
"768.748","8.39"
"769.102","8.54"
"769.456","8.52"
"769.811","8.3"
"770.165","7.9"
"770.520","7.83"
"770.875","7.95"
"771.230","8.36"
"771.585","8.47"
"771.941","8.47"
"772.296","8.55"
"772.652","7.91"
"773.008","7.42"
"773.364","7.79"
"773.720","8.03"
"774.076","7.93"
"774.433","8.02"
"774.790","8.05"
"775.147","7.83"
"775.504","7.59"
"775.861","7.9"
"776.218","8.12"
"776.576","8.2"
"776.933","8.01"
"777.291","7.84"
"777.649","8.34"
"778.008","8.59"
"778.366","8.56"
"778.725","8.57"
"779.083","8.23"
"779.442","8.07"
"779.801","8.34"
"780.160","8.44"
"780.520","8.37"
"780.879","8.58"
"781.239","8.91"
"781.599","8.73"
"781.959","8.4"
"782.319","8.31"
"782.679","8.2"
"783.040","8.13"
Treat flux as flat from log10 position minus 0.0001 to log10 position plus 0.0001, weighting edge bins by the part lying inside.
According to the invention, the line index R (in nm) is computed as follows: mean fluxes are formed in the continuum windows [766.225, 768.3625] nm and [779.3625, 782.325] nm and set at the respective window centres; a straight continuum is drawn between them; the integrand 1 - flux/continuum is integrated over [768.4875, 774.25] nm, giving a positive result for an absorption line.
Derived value 0.093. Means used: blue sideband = 8.2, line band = 8.15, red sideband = 8.48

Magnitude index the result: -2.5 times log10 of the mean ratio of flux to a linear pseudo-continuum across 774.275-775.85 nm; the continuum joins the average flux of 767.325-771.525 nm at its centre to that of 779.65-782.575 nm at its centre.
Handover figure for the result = 0.07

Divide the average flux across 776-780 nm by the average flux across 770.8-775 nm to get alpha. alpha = 1.02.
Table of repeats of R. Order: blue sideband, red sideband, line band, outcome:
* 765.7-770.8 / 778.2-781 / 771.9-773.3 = 0.043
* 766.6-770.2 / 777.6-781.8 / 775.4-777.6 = 0.117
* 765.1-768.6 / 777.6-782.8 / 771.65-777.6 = 0.250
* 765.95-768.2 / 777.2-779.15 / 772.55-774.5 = 0.109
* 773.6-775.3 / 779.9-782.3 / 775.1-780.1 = 0.043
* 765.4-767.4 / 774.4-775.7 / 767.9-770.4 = -0.069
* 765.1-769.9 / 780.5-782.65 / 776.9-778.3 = 0.037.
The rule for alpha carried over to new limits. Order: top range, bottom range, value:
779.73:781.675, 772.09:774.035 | 1.08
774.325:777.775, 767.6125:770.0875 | 0.96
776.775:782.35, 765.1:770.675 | 1.02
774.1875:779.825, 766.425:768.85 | 0.99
